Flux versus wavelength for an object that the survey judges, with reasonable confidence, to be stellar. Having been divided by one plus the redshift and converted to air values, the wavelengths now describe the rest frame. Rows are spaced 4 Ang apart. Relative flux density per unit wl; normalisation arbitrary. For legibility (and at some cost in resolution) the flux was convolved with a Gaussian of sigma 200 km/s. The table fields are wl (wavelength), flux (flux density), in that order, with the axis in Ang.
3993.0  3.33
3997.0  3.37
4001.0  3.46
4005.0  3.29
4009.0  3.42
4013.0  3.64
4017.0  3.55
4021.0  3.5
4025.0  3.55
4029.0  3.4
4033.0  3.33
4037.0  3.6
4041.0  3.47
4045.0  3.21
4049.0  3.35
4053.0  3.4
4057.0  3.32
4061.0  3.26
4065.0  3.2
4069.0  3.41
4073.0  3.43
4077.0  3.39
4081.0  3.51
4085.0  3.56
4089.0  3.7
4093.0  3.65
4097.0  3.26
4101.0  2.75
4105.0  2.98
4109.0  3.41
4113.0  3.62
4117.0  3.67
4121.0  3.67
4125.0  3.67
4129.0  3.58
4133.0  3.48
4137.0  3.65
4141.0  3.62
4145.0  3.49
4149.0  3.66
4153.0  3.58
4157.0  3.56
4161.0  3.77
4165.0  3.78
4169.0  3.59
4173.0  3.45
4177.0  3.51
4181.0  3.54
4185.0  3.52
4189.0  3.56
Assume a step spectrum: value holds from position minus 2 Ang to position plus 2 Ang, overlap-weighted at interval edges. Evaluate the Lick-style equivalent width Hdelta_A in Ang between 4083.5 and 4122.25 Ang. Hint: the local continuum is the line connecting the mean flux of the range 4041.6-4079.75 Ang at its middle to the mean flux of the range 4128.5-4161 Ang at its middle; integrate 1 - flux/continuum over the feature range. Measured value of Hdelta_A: 0.5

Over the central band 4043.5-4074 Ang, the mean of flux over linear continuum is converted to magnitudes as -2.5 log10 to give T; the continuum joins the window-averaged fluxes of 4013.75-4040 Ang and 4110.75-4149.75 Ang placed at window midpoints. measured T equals 0.07 mag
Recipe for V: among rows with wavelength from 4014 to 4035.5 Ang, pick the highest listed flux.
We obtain 3.55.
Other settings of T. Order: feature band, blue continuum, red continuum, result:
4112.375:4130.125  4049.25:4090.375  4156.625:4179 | -0.04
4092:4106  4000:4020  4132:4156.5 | 0.13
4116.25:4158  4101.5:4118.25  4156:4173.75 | -0.03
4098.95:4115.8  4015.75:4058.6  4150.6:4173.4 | 0.11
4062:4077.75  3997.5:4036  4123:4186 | 0.05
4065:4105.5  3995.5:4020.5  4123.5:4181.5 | 0.05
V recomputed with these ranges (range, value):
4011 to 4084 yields 3.64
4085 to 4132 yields 3.7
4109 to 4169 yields 3.78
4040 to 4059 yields 3.47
